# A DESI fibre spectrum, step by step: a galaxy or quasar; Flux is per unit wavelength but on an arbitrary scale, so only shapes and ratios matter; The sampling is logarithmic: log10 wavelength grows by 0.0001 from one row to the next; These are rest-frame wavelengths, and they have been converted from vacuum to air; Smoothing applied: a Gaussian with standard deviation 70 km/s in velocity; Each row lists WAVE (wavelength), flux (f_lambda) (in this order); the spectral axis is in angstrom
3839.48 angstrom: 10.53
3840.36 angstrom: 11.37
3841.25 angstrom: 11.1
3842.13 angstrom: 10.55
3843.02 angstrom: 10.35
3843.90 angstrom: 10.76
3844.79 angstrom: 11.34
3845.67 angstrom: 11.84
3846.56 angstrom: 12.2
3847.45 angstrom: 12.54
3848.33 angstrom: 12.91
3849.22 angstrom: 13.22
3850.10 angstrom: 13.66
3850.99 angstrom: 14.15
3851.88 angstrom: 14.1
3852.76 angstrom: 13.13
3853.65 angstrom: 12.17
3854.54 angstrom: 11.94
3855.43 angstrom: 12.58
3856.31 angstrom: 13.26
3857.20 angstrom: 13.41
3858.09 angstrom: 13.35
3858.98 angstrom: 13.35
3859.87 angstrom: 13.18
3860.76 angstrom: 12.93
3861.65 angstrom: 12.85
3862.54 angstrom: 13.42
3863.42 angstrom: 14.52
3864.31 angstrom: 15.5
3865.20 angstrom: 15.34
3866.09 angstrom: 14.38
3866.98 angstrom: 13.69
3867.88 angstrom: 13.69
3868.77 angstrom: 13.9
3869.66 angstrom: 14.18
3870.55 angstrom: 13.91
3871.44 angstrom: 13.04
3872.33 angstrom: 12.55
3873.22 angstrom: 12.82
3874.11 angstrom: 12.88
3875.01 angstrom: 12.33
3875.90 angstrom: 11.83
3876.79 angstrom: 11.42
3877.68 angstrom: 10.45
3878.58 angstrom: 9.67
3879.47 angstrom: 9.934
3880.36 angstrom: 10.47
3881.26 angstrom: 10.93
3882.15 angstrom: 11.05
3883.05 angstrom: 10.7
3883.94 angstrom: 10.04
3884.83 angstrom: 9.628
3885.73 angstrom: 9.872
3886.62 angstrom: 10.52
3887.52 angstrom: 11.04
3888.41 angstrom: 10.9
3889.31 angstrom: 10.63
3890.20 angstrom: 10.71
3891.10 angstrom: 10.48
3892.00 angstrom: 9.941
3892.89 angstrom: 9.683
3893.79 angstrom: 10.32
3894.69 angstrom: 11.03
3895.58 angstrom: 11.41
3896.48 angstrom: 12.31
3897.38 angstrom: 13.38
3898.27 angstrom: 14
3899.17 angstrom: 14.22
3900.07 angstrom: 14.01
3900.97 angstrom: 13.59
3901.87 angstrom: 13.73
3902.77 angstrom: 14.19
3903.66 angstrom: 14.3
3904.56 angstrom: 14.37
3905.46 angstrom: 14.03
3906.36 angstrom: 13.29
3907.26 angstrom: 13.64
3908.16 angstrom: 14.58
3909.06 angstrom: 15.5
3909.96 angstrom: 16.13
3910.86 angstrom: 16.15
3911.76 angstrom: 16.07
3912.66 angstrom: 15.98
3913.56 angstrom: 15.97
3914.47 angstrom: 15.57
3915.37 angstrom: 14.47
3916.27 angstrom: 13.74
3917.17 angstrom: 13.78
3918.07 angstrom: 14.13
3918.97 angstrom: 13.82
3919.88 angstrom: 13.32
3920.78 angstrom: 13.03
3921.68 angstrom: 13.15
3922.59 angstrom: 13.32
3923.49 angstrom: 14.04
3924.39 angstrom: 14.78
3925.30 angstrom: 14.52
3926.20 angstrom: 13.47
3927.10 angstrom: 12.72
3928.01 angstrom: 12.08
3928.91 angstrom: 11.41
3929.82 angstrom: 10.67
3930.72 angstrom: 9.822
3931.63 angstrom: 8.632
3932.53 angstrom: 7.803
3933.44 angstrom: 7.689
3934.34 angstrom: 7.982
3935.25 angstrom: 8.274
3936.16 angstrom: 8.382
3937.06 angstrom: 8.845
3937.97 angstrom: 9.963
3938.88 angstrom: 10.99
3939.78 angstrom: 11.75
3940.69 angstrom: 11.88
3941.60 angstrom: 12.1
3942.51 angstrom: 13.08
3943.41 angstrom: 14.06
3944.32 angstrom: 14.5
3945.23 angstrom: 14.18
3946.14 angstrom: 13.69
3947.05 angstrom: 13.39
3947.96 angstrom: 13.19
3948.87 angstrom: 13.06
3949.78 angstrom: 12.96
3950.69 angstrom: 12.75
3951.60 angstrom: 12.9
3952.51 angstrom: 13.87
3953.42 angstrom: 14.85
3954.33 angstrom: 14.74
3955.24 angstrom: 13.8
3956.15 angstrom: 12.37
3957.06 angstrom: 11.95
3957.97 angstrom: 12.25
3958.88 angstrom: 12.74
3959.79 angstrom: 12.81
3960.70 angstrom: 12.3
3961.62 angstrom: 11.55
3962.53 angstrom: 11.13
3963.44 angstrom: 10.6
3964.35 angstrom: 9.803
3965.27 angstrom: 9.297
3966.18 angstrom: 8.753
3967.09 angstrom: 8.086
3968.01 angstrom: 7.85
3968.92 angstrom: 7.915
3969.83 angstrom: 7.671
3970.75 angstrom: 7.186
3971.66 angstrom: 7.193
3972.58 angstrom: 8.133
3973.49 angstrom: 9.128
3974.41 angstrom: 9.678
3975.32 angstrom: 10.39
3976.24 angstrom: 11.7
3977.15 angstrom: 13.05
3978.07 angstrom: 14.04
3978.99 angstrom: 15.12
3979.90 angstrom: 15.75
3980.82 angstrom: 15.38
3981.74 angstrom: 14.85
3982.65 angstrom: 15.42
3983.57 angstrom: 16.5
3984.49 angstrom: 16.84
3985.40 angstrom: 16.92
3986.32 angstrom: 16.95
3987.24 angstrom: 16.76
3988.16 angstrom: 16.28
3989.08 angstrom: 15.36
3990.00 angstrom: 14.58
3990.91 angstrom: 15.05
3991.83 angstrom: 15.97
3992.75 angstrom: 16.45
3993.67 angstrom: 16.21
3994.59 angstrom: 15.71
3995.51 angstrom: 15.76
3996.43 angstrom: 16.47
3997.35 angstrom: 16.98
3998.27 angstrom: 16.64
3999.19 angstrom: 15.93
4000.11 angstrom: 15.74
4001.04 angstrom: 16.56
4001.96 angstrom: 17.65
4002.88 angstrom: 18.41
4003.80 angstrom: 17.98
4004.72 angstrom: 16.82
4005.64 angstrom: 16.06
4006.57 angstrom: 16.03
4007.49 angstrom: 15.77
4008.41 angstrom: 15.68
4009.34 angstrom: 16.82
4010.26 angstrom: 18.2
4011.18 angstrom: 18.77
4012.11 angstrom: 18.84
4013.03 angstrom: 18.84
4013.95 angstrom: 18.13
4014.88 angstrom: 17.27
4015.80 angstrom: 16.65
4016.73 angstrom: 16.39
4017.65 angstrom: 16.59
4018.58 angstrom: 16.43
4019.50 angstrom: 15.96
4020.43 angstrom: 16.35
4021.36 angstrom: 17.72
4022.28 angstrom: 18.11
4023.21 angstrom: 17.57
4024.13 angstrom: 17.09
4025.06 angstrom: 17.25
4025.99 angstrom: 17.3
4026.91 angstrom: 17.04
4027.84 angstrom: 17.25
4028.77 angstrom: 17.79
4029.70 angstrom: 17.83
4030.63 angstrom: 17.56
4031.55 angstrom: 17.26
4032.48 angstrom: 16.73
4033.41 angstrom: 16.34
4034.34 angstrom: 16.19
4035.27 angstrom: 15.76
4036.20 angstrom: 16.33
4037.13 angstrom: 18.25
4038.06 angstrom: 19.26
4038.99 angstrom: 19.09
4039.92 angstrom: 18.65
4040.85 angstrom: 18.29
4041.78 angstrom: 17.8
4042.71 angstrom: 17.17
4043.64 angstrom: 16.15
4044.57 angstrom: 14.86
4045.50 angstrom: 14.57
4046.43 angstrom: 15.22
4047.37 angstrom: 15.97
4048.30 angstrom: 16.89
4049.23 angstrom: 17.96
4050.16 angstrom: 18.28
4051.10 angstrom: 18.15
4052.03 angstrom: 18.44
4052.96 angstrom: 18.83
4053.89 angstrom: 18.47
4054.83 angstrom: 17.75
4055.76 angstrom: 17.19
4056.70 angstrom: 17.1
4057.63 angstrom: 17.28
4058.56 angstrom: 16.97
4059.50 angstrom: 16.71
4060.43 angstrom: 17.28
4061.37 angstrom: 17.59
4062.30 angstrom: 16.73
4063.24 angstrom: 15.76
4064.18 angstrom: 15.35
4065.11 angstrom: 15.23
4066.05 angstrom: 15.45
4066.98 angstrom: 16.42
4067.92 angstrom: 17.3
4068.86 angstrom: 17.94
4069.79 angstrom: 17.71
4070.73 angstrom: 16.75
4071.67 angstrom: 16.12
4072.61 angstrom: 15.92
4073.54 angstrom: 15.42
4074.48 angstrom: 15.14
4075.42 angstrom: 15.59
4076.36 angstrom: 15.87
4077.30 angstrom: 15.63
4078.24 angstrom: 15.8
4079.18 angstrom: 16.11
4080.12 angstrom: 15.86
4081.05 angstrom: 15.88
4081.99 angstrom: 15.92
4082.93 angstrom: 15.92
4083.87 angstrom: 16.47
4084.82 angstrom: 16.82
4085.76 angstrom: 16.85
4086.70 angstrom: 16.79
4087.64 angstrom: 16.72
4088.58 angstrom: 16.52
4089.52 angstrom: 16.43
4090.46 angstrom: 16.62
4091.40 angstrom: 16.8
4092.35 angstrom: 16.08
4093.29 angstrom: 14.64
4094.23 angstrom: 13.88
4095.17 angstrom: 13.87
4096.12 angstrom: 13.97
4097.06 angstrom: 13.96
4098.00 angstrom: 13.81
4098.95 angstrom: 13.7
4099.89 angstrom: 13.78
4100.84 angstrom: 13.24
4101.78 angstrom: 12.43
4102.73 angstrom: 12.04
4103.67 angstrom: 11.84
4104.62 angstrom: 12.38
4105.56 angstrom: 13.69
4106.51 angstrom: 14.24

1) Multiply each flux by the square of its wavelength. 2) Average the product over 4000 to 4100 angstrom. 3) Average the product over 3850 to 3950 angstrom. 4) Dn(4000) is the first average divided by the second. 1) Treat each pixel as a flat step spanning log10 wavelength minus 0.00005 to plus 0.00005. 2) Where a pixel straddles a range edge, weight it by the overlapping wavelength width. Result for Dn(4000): 1.4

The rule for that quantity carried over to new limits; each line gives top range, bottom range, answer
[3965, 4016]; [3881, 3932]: 1.19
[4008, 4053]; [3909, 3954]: 1.42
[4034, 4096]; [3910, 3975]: 1.48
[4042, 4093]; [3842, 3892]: 1.50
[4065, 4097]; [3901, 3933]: 1.28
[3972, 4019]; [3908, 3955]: 1.27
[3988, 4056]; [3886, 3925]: 1.35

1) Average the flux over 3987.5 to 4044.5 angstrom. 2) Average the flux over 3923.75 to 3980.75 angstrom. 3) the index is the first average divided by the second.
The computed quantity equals 1.48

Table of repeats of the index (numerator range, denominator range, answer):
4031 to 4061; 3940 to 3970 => 1.43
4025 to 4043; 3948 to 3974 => 1.59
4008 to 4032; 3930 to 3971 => 1.55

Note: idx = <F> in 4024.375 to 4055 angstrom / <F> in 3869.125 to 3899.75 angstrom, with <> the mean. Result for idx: 1.51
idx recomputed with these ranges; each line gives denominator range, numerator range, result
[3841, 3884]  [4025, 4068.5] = 1.36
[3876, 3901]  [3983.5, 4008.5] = 1.47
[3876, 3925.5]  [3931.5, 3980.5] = 0.88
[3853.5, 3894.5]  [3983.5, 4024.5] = 1.39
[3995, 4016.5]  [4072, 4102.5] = 0.90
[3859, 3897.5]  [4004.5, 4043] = 1.45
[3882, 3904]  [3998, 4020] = 1.46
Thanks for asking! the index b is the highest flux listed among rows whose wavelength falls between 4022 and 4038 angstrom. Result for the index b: 18.25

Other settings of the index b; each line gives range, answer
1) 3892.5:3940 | 16.15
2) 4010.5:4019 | 18.84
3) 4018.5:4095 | 19.26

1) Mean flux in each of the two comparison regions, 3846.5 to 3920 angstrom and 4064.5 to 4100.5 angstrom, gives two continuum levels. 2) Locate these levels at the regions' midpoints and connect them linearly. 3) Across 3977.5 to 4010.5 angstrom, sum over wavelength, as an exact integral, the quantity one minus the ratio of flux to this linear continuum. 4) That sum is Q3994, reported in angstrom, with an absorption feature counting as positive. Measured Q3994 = -3.83 angstrom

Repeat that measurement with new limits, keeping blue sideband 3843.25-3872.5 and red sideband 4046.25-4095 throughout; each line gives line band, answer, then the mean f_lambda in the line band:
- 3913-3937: 3.6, 12.1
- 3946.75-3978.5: 7.8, 11.2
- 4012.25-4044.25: -2.9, 17.3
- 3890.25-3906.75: 1.5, 12.6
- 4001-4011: -0.9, 17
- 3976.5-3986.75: -0.2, 15.5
